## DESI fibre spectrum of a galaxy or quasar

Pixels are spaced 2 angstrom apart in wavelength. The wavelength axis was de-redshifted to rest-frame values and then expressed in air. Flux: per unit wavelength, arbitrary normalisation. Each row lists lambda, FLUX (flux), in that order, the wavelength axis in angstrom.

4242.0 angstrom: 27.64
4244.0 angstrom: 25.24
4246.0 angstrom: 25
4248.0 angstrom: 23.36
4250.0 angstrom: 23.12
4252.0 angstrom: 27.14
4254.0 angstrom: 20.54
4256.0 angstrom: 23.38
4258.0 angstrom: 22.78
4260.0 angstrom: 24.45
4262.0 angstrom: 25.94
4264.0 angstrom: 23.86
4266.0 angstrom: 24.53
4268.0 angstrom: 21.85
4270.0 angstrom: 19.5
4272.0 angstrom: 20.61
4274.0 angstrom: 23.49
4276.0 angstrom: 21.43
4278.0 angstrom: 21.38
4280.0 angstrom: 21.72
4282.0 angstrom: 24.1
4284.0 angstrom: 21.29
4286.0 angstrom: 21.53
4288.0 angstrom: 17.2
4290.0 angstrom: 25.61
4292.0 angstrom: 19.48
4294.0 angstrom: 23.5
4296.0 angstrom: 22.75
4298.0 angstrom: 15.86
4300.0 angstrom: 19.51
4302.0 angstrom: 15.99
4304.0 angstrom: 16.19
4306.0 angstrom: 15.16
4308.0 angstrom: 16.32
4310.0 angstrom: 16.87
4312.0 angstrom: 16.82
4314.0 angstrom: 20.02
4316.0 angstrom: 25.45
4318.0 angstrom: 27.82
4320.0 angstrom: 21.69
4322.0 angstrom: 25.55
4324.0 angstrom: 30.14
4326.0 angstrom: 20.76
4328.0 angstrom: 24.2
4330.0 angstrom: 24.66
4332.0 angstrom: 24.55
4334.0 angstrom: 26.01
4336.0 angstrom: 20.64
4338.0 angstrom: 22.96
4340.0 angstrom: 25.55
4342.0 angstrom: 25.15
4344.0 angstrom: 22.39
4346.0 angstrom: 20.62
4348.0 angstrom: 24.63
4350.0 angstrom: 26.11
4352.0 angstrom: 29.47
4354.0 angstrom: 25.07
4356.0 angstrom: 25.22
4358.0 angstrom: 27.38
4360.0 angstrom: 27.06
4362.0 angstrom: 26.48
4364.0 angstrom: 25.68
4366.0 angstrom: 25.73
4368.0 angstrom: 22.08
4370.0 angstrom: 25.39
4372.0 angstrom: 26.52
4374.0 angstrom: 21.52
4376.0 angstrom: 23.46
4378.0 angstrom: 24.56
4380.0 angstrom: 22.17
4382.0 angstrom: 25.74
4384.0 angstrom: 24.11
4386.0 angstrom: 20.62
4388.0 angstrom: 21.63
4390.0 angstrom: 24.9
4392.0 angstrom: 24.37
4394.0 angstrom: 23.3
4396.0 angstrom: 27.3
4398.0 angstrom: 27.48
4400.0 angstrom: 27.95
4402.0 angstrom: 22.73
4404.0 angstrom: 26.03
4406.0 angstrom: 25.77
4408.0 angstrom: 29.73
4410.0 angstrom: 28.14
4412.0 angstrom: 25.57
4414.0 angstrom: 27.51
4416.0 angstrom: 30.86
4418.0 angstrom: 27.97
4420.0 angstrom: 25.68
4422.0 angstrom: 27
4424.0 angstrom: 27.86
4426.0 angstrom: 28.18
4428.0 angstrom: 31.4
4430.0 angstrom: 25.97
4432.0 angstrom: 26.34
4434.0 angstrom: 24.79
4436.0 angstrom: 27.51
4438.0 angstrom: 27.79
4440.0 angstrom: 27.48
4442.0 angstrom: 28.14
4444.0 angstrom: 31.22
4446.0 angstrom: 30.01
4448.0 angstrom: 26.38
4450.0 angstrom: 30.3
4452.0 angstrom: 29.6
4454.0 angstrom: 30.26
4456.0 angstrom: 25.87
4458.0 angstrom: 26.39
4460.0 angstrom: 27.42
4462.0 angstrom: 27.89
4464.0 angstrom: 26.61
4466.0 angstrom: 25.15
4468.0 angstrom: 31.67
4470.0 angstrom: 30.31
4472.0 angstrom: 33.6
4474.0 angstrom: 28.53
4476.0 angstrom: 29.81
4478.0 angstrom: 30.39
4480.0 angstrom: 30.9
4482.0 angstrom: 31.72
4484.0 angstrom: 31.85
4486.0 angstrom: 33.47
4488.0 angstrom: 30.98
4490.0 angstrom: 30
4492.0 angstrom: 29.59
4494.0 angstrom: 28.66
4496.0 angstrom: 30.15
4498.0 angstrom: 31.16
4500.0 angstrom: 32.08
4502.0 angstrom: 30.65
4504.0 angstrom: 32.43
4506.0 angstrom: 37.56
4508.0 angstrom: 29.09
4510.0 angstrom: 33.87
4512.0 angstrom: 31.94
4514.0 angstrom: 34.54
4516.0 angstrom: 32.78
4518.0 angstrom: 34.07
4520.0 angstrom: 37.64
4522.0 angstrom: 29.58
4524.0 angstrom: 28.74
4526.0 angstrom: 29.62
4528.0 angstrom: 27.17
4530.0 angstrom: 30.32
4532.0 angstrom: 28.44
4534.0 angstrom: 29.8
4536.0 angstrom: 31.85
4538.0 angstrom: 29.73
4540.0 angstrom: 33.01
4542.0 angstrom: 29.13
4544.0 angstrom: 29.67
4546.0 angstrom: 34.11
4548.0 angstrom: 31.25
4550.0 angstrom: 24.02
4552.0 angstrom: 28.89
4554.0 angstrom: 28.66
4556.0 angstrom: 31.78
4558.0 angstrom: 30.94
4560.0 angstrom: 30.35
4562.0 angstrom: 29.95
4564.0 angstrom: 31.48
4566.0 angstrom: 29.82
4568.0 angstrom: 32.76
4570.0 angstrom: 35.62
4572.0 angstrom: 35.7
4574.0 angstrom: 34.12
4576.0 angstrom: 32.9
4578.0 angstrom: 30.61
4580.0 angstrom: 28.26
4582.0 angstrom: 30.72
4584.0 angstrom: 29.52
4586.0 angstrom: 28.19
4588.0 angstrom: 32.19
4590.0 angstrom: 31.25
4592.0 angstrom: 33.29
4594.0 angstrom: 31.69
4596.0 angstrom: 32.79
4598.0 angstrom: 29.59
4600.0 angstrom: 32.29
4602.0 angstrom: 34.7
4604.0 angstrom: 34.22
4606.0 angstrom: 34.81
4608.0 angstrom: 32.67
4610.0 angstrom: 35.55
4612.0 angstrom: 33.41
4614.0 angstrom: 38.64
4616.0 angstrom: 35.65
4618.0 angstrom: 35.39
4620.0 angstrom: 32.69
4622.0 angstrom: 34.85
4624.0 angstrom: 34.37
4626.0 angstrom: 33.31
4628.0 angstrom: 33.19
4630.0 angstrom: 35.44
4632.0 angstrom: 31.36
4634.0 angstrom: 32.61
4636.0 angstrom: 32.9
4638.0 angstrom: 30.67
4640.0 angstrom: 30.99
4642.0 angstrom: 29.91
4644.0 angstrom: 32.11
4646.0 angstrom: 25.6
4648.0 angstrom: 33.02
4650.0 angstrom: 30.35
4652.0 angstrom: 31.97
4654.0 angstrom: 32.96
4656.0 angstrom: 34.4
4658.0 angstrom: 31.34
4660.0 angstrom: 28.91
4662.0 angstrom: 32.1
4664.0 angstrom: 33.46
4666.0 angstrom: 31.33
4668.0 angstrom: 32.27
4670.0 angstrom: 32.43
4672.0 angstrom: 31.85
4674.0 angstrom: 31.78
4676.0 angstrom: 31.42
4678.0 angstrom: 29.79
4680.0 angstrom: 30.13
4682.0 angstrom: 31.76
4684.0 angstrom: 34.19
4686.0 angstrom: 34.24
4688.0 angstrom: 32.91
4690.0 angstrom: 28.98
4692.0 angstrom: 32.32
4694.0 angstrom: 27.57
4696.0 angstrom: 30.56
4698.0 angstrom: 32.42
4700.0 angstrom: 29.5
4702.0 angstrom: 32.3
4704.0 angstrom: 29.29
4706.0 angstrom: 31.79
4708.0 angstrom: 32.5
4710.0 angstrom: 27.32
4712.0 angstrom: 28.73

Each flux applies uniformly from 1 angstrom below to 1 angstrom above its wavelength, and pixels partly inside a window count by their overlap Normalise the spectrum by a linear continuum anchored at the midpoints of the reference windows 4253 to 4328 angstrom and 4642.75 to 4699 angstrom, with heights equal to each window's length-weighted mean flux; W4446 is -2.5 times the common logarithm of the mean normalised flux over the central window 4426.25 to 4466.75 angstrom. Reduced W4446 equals -0.09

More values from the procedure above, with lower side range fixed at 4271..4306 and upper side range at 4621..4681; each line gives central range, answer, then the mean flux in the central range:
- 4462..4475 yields -0.12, 29.2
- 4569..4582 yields -0.11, 32.7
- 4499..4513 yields -0.19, 32.5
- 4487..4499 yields -0.12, 30.1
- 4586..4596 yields -0.06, 31.8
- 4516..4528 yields -0.14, 31.6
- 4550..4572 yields -0.07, 30.9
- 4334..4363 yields -0.12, 24.9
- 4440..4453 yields -0.15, 29.1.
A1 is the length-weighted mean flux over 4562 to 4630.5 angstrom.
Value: 32.9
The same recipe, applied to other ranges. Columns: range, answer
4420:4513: 29.5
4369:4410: 24.8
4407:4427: 27.9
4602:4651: 33.1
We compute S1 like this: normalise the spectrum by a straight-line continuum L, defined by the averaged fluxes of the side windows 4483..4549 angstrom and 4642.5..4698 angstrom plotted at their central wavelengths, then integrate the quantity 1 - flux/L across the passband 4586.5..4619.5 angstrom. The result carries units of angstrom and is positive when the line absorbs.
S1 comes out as -2.22 angstrom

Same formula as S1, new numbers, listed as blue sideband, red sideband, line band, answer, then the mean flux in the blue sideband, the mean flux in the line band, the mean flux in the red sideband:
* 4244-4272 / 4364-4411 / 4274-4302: 3.2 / 23.5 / 21.1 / 24.9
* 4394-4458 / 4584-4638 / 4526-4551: 0.9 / 27.6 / 29.9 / 33.2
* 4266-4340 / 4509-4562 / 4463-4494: -1.8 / 21.6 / 30.3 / 30.8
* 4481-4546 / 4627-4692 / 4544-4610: -0.1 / 31.3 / 31.6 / 31.8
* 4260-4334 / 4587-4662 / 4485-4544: -4.6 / 21.7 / 31.3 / 32.7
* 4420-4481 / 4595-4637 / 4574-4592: 1.1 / 28.4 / 30.8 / 33.8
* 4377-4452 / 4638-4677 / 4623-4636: -1.0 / 26.6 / 33.3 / 31.5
